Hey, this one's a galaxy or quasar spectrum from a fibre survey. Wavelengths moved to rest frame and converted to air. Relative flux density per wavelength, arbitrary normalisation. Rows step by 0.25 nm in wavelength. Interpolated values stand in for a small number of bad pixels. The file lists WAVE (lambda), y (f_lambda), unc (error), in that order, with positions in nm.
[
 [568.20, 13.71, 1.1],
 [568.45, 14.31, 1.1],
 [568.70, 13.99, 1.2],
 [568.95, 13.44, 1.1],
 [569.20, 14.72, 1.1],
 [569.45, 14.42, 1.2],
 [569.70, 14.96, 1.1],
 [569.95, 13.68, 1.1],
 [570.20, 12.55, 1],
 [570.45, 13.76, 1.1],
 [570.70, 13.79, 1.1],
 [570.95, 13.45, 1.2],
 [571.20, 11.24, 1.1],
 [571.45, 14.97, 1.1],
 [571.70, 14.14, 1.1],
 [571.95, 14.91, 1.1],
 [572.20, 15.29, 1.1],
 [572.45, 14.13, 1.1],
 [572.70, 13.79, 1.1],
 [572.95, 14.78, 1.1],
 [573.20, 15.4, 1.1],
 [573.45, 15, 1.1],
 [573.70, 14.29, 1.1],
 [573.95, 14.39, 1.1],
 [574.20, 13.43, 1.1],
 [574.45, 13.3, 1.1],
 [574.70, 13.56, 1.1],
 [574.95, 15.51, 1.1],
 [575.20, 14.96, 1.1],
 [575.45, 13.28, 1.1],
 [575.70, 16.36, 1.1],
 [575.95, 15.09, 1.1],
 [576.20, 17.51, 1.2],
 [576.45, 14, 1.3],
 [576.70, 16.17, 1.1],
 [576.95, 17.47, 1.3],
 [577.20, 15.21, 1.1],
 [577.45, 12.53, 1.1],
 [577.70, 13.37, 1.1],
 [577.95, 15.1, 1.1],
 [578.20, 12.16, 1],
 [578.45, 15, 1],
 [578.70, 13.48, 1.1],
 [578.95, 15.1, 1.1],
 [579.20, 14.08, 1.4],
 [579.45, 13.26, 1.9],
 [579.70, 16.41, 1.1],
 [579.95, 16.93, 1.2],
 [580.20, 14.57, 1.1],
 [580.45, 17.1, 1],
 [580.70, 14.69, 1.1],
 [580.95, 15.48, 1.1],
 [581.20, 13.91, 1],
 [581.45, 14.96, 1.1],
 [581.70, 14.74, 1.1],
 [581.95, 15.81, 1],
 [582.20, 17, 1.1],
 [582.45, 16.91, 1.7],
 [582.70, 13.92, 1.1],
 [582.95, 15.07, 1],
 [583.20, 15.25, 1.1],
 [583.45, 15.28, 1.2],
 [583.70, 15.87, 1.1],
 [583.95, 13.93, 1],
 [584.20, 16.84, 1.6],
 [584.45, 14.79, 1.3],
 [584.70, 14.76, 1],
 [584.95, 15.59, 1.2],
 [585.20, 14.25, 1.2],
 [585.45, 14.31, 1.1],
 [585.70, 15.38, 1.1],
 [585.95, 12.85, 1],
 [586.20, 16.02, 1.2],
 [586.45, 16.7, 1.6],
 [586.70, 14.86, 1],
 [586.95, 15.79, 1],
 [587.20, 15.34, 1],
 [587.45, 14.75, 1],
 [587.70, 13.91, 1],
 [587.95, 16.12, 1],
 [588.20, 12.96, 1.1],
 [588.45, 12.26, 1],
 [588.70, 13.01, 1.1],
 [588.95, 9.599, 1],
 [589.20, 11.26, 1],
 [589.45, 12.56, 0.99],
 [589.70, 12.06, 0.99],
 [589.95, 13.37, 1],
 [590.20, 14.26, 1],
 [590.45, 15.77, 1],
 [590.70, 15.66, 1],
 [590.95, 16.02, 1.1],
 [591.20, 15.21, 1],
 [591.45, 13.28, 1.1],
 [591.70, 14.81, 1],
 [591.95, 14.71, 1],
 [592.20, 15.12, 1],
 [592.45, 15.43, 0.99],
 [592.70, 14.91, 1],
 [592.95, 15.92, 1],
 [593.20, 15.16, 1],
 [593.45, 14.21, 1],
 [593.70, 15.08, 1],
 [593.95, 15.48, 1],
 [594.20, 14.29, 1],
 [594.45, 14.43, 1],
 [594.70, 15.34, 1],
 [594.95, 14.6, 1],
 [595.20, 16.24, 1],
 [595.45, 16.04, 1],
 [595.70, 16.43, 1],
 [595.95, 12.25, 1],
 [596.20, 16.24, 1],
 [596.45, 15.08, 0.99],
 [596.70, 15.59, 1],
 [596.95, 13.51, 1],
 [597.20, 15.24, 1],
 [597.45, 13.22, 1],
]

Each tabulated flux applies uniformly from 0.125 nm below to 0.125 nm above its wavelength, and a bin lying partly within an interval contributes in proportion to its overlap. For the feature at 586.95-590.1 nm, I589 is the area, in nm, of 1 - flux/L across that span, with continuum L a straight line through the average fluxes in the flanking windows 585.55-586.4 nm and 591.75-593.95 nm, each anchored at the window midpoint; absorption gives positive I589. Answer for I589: 0.37 nm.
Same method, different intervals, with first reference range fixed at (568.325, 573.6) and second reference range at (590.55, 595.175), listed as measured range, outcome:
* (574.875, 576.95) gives -0.167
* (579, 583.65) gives -0.242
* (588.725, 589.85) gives 0.250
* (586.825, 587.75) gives -0.015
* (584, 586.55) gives -0.068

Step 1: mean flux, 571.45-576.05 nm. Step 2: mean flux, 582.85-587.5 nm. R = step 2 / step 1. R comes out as 1.0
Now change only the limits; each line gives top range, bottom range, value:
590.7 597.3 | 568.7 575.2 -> 1.06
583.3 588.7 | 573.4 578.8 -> 1.02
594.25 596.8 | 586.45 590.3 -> 1.12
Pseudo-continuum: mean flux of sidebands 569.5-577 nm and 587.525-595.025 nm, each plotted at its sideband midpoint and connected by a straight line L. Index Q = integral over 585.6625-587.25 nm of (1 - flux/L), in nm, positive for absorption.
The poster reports -0.108 nm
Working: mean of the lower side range 14.5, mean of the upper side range 14.2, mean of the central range 15.3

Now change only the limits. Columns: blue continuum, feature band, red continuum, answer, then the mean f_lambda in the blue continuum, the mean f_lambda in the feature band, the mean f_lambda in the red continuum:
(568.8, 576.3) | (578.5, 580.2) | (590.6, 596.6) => -0.03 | 14.3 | 14.9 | 15.1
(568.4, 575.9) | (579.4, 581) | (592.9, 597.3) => -0.12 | 14.2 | 15.6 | 15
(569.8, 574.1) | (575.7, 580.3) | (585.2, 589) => -0.23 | 14.1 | 14.9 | 14.3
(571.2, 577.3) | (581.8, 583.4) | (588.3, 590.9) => -0.20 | 14.8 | 15.6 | 13.1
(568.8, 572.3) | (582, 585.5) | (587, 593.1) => -0.31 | 13.9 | 15.3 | 14.1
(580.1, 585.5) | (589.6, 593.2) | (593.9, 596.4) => 0.09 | 15.2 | 14.8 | 15.1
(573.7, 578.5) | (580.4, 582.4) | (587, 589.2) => -0.19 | 14.6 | 15.5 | 13.4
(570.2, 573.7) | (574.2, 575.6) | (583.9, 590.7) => 0.01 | 14.1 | 14.1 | 14.2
